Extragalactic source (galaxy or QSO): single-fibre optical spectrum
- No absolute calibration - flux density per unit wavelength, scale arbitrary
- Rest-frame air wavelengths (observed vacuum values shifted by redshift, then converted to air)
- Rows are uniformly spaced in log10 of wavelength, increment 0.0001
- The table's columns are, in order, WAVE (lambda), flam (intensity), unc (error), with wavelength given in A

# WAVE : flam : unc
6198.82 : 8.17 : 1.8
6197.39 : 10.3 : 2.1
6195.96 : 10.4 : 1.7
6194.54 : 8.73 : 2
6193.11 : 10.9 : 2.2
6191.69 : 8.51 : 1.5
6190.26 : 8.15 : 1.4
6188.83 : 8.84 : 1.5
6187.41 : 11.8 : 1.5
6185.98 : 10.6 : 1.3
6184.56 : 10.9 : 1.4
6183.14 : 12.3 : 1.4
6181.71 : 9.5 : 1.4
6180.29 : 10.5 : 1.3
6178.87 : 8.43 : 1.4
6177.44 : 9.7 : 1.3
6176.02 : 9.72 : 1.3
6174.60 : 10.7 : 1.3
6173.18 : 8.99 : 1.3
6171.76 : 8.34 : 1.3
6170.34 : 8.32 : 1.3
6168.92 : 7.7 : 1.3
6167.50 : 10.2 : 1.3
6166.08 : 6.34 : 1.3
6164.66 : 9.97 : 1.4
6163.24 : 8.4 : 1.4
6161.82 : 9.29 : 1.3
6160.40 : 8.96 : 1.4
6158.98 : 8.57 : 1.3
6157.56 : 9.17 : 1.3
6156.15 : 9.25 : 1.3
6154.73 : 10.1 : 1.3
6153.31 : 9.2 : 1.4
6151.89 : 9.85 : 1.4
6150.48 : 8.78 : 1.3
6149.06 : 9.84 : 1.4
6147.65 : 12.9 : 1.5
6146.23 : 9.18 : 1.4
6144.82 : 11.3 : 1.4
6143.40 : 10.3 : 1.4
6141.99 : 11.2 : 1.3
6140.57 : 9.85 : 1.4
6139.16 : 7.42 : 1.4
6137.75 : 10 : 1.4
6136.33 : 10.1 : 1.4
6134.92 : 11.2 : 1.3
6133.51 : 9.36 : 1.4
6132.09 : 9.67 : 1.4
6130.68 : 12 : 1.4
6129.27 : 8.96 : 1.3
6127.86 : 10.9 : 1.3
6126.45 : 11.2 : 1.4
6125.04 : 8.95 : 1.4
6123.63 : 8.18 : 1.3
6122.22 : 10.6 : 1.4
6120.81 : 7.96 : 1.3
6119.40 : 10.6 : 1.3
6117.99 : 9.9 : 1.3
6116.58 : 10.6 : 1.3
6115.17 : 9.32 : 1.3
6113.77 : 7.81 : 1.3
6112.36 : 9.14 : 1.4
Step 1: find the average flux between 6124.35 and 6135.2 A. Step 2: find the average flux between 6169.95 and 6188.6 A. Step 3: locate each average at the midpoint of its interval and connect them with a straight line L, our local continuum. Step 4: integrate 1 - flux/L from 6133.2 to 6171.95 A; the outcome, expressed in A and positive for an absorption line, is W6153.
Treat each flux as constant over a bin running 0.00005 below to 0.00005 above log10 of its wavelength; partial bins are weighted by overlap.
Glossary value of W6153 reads 2.5 A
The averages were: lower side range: 10.2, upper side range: 9.99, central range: 9.48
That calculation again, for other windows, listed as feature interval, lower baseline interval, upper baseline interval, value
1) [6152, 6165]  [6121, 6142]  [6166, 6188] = 0.7 A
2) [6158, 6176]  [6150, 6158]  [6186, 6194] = 1.3 A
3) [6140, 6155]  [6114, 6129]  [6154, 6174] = -1.7 A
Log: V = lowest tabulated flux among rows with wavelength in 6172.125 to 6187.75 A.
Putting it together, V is 8.43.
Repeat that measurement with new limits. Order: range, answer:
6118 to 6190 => 6.34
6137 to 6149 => 7.42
